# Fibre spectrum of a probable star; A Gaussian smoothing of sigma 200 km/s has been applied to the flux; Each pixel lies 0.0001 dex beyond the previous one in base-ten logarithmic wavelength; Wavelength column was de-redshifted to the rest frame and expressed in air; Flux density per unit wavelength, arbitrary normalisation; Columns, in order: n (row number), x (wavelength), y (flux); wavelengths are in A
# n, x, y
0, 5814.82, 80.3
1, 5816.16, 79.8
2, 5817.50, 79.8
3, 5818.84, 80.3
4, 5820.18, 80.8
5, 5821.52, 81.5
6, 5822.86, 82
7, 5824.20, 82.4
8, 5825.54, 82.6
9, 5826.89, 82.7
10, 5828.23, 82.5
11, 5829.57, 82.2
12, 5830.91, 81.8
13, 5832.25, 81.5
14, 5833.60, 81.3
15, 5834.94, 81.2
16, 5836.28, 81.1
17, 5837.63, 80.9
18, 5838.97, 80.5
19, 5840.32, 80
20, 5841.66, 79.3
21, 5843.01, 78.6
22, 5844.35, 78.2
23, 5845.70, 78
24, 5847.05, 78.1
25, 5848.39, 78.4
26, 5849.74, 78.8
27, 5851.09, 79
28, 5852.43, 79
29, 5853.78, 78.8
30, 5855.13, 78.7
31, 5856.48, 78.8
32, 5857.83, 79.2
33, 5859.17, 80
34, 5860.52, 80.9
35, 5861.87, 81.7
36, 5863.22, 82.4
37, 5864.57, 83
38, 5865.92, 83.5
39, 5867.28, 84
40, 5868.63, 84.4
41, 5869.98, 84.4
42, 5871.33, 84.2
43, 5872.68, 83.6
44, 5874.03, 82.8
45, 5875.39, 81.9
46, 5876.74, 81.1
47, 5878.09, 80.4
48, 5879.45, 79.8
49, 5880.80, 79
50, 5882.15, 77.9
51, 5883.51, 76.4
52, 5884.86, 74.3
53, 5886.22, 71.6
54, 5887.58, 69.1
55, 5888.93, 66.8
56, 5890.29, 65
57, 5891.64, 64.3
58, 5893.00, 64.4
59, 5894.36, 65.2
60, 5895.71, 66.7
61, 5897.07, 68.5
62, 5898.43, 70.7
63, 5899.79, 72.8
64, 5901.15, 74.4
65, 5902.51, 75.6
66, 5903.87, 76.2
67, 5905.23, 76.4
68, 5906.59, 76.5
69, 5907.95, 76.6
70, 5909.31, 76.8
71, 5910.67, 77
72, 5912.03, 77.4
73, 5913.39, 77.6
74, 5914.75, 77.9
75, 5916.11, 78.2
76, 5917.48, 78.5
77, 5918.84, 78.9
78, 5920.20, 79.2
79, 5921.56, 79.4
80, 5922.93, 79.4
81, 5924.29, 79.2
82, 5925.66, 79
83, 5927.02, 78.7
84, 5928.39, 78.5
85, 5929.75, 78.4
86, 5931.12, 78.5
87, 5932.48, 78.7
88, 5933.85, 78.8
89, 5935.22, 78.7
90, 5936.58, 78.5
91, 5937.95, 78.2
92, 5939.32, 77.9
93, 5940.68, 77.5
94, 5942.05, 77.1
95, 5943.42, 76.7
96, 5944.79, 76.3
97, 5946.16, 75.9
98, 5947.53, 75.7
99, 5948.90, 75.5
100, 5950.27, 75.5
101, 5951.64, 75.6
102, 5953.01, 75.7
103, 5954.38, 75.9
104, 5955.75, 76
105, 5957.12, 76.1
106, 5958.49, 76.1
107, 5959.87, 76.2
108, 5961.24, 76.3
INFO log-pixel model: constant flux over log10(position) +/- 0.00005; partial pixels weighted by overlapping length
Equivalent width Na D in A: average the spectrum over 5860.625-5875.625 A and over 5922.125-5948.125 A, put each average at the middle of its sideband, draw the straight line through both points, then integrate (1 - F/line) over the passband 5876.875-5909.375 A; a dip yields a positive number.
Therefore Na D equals 3.4 A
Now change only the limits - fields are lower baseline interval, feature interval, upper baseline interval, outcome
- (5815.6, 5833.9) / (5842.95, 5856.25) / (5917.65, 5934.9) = 0.38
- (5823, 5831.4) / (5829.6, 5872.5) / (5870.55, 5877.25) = 0.98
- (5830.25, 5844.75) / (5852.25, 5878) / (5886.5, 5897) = -3.01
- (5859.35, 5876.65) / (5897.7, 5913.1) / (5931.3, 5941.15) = 0.94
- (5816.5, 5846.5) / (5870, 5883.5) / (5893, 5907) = -1.12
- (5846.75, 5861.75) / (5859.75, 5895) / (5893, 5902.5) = -1.47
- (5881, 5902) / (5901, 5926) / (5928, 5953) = -1.47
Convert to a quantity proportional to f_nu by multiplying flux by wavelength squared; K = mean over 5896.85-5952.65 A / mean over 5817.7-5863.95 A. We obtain 1.0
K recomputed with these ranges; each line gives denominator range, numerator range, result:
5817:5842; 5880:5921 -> 0.93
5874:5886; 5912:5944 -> 1.01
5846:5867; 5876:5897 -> 0.91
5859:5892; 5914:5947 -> 1.01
